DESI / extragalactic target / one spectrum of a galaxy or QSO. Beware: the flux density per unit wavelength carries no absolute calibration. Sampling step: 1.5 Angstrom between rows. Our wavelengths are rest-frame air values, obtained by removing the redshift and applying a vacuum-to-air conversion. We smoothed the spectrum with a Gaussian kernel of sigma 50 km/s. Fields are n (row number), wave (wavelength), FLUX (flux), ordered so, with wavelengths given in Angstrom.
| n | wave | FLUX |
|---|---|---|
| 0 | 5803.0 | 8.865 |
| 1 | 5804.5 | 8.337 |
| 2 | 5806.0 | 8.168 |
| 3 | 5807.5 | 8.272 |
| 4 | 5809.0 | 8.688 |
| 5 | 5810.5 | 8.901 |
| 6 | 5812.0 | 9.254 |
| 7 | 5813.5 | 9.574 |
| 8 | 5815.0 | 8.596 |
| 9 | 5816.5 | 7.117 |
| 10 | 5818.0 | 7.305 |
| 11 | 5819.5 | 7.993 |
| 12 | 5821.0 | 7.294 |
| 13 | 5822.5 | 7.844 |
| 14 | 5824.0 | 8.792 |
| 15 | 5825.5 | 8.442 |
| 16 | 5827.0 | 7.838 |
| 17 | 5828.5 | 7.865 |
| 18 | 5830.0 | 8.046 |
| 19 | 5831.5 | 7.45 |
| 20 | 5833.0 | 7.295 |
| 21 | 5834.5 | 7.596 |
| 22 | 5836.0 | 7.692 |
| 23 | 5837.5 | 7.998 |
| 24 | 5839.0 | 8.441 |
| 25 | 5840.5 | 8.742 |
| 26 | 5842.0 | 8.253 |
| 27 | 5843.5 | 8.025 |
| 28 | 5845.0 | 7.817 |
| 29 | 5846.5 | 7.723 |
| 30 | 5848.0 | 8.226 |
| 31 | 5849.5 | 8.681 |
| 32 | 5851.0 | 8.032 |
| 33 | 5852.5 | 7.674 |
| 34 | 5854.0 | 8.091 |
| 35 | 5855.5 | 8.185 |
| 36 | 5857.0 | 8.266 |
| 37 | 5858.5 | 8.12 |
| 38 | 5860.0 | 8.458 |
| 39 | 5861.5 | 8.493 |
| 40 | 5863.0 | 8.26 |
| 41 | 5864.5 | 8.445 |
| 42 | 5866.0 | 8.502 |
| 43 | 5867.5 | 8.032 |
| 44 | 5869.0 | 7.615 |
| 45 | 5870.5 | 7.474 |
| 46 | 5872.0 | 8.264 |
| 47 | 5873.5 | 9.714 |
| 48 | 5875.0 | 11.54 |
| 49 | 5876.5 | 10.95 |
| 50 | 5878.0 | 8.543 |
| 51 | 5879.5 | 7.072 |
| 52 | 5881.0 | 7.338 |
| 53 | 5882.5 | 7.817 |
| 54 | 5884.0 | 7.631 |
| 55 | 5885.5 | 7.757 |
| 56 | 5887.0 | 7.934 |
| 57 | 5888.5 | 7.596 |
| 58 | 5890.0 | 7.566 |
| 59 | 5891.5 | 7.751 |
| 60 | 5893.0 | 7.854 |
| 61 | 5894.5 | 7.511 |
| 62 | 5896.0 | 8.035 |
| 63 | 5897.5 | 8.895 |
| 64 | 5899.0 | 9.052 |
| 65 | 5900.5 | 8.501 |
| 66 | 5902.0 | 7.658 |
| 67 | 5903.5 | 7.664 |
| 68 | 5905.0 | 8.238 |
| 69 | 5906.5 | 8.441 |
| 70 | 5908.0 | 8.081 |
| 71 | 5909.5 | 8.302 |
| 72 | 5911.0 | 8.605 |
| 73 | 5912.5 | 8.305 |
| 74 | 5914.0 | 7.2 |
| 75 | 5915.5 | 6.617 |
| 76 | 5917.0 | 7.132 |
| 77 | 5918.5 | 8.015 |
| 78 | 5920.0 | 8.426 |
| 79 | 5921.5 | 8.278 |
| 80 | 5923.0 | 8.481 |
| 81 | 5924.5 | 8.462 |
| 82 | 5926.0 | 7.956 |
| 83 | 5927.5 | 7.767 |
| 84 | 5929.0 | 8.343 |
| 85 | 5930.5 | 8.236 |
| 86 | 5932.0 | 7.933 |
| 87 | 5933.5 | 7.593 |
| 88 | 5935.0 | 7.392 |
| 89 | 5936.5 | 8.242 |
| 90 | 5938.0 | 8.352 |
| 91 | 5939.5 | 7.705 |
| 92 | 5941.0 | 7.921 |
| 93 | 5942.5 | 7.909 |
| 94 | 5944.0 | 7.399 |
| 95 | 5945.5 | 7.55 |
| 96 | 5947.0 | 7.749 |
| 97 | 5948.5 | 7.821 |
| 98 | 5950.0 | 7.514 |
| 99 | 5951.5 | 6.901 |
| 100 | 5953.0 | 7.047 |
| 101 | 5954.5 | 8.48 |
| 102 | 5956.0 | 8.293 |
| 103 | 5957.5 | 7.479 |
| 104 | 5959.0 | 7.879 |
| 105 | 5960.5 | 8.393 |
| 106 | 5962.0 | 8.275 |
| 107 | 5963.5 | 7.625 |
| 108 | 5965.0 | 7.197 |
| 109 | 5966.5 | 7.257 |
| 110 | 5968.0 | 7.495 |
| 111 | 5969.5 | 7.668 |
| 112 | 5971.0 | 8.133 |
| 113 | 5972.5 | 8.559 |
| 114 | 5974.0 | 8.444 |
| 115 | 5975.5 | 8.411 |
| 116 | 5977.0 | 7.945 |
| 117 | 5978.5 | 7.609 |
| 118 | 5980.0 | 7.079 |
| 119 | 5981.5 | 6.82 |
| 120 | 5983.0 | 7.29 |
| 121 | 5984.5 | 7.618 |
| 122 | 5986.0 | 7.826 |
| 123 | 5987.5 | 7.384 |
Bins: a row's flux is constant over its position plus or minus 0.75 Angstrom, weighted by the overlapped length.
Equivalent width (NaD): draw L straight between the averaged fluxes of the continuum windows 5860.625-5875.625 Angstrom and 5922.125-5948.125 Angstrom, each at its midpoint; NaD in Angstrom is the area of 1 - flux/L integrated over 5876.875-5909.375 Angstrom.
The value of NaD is 1.4 Angstrom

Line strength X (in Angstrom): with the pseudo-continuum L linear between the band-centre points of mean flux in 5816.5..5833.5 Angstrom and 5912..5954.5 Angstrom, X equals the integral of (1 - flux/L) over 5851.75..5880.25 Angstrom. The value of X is -2.6 Angstrom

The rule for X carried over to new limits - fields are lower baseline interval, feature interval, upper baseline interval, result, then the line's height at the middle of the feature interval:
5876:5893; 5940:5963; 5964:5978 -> 0.4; 7.9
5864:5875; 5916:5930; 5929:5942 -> 0.0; 8.05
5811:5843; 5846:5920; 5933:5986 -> -2.1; 7.94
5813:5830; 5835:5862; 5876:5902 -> -0.4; 8.05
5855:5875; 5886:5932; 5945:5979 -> 0.7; 8.15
